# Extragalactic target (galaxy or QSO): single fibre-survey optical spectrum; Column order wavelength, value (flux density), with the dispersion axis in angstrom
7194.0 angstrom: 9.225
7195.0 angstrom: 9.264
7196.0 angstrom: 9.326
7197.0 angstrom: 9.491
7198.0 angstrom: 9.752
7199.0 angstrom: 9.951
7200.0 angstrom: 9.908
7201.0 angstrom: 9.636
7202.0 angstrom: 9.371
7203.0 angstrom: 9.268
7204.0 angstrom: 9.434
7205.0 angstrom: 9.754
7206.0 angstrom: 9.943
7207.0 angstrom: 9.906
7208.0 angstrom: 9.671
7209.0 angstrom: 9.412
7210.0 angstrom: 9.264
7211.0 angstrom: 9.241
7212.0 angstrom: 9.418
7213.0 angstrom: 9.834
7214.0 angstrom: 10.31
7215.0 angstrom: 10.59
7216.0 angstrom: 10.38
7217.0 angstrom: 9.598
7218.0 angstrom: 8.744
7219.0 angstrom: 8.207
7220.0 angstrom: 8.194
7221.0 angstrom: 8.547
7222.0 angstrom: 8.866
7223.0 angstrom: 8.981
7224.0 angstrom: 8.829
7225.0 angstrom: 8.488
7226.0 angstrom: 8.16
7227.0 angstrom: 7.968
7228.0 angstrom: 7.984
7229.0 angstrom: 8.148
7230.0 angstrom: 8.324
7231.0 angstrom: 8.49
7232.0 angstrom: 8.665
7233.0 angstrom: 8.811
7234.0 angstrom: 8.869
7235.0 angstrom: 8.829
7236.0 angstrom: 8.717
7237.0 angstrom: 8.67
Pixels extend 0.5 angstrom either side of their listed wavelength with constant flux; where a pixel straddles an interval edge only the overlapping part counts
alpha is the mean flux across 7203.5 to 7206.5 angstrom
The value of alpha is 9.71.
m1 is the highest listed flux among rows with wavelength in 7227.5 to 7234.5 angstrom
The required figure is 8.869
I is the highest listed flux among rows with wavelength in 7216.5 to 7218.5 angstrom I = 9.598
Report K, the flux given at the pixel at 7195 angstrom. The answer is 9.264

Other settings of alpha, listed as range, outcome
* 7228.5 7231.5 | 8.32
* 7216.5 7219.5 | 8.85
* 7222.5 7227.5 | 8.49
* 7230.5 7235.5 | 8.73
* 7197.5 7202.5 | 9.72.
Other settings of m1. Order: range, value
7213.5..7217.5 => 10.59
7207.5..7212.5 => 9.671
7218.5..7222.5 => 8.866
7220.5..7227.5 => 8.981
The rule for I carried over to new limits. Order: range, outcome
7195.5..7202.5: 9.951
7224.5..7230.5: 8.488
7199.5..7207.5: 9.943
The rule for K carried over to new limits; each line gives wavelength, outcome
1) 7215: 10.59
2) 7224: 8.829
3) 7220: 8.194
